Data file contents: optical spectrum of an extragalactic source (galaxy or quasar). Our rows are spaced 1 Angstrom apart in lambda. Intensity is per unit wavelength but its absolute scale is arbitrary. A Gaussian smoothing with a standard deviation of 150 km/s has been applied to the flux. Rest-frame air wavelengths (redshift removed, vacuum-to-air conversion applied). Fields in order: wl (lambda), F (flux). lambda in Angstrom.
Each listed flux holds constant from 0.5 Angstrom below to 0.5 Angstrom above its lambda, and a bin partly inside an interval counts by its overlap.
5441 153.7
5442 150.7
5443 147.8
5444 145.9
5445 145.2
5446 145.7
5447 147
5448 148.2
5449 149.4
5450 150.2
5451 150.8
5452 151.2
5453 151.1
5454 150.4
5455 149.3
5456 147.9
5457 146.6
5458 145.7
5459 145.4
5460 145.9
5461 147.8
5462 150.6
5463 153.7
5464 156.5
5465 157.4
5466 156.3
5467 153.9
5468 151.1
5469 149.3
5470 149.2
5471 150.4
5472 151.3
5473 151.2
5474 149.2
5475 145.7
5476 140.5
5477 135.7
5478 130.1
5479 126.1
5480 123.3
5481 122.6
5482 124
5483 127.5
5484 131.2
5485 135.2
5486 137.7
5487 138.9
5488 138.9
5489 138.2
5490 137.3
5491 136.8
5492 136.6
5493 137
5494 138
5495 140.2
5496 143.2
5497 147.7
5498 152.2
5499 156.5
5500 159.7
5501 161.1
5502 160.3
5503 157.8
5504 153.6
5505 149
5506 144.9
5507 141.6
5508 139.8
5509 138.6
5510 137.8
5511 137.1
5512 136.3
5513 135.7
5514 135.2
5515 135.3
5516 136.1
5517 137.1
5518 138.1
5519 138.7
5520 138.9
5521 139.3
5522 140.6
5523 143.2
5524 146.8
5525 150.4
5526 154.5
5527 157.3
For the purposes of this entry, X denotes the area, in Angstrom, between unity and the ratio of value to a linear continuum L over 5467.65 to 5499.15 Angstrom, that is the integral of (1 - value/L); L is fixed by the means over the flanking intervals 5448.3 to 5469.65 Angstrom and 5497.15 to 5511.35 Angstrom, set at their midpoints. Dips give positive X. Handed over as 2.2 Angstrom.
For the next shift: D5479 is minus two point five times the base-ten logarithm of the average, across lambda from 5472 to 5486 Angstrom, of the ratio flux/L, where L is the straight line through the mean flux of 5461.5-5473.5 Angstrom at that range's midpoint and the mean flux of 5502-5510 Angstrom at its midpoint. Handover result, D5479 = 0.12 mag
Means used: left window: 153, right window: 147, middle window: 135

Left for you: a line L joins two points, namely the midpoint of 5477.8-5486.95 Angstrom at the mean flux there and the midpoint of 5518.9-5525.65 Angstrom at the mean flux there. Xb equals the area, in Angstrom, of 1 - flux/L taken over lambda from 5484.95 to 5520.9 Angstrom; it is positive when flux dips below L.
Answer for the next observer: -1.7 Angstrom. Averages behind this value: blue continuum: 129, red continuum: 143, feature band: 142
